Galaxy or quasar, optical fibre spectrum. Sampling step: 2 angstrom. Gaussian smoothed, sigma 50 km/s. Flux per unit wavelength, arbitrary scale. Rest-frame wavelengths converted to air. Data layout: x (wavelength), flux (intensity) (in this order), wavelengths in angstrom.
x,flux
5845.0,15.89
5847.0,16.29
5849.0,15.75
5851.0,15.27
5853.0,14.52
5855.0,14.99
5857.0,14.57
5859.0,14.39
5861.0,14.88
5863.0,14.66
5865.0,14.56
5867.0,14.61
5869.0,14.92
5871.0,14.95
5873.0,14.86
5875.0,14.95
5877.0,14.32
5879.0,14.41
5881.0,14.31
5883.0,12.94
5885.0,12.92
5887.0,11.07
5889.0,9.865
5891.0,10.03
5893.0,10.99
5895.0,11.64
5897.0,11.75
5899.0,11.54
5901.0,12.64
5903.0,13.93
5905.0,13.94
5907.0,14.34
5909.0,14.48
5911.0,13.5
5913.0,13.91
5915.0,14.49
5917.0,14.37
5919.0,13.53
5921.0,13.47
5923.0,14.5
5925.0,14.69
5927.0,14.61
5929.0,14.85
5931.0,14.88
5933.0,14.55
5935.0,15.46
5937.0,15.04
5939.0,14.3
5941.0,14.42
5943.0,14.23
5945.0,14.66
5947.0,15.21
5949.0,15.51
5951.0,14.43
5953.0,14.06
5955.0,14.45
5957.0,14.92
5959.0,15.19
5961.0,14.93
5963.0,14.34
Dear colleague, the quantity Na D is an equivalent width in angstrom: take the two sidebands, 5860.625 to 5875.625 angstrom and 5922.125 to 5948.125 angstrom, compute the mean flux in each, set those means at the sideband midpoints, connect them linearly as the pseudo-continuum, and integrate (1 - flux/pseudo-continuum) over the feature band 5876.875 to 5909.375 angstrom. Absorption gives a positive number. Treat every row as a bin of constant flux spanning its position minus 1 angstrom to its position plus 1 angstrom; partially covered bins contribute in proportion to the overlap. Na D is 4.83 angstrom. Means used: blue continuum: 14.8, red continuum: 14.7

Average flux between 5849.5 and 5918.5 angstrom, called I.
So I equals 13.6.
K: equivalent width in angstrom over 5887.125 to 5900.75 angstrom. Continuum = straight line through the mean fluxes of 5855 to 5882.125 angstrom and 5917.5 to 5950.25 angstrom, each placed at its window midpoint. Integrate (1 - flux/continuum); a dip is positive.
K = 3.32 angstrom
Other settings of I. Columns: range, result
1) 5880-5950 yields 13.6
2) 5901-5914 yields 13.9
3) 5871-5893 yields 13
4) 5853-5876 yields 14.7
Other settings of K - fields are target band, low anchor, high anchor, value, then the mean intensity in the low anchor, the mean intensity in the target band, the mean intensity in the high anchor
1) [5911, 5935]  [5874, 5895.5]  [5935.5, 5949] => -0.6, 12.5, 14.4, 14.7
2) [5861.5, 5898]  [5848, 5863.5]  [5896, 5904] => 1.0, 14.9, 13.2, 12.5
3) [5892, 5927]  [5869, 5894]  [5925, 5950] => 1.3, 13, 13.4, 14.8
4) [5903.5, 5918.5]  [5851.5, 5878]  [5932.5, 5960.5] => 0.6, 14.7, 14.1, 14.8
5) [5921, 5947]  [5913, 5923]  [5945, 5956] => -0.5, 14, 14.7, 14.7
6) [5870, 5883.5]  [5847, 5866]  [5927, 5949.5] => 0.4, 14.9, 14.4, 14.8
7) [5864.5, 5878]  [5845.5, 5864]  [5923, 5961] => 0.2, 15.1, 14.7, 14.7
